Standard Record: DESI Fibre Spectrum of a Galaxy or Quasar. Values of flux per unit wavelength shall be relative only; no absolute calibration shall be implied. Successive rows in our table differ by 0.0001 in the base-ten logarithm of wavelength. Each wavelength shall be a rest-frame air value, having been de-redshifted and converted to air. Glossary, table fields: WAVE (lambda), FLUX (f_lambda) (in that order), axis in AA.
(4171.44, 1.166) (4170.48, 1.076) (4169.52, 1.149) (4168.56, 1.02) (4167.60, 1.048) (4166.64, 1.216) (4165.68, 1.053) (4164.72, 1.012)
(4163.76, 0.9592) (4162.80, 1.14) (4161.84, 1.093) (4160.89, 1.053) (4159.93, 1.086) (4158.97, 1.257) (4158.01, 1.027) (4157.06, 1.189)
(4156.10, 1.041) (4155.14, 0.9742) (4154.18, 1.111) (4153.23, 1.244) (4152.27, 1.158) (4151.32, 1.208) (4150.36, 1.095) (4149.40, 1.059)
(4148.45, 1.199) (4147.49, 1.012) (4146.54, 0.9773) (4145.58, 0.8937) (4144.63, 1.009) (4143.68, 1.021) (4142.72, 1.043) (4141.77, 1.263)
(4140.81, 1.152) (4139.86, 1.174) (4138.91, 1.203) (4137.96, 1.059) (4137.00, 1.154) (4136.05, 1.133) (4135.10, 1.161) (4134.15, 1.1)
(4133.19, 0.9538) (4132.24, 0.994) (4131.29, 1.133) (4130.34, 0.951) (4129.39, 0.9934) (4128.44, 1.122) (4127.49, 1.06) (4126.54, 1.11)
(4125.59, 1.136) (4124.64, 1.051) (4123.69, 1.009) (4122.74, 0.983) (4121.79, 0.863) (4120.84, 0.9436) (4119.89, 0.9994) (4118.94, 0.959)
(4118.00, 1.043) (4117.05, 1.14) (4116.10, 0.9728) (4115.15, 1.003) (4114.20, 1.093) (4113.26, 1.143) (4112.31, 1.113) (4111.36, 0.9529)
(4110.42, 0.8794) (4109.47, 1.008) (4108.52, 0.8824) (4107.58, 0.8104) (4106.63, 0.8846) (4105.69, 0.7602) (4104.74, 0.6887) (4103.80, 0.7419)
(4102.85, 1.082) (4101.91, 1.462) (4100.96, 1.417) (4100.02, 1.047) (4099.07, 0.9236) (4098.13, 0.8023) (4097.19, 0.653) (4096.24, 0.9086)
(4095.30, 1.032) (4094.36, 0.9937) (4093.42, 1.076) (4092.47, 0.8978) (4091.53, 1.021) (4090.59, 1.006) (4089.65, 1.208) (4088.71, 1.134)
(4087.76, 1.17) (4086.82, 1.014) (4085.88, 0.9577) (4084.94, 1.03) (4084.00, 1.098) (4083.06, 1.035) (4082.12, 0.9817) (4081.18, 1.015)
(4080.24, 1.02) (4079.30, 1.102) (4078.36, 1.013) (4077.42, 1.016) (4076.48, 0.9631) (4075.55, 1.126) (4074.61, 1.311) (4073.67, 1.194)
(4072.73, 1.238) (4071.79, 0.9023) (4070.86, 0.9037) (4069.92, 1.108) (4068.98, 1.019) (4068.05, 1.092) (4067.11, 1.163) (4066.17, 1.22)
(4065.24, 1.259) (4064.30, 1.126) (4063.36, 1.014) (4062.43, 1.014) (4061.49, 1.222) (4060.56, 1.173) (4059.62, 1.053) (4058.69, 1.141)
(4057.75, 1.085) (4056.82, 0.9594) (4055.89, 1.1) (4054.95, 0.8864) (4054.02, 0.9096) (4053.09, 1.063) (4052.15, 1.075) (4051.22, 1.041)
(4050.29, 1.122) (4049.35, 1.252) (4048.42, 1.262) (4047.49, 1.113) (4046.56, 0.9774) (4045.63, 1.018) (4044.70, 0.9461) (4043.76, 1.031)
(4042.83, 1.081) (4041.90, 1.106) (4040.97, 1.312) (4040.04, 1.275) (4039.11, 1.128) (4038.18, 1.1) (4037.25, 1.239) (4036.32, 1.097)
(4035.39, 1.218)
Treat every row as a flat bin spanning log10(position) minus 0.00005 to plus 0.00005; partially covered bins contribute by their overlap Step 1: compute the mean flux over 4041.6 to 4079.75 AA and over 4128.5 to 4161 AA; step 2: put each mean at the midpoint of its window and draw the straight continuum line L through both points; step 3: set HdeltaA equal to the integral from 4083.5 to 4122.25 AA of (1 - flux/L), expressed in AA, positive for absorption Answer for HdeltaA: 3.3 AA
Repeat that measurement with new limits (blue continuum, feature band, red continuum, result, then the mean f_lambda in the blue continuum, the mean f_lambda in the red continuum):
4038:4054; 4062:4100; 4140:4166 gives 1.95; 1.11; 1.09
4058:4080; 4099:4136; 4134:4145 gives 3.33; 1.1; 1.12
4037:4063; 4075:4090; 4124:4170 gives 0.51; 1.09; 1.09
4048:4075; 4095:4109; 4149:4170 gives 2.05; 1.1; 1.1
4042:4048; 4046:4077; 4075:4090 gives -1.48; 1.03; 1.06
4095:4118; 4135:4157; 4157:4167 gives -0.90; 0.976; 1.09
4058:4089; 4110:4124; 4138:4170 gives 1.07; 1.09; 1.09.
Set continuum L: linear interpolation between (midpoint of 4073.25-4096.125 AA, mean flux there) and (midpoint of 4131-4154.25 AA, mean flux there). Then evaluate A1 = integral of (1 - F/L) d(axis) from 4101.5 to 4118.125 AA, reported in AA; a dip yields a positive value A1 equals 1.5 AA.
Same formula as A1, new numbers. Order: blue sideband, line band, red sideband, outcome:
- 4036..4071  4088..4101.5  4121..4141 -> 0.86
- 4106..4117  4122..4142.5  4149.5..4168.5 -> -1.07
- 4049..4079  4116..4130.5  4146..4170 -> 0.90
